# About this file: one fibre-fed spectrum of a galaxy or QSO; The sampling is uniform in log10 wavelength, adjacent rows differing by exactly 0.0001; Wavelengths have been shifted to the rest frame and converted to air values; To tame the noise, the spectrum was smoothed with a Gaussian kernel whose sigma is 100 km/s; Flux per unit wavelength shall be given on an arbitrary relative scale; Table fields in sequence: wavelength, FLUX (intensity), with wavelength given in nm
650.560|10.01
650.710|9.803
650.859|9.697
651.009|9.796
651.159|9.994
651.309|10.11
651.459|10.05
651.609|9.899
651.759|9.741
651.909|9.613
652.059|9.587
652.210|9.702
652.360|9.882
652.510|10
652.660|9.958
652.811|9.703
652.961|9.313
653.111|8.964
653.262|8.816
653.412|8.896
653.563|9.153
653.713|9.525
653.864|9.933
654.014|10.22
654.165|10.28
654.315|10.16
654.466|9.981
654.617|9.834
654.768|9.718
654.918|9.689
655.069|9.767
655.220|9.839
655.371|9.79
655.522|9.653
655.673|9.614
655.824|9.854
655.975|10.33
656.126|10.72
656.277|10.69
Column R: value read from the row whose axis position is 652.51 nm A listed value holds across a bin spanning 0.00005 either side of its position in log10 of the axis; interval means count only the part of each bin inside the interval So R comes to 10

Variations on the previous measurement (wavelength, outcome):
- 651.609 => 9.899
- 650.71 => 9.803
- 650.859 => 9.697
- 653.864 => 9.933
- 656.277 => 10.69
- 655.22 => 9.839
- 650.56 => 10.01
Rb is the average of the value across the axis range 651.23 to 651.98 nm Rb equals 9.89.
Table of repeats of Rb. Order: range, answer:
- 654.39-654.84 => 9.83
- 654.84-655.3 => 9.77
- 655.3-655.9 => 9.73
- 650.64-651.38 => 9.89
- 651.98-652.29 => 9.63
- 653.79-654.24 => 10.2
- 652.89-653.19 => 9.13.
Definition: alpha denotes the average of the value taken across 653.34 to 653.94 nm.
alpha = 9.38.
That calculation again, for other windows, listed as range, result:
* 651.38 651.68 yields 9.98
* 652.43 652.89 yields 9.88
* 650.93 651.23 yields 9.88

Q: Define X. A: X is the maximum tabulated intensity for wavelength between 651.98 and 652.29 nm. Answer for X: 9.702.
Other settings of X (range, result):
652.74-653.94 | 9.933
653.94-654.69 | 10.28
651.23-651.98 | 10.11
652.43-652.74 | 10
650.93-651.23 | 9.994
